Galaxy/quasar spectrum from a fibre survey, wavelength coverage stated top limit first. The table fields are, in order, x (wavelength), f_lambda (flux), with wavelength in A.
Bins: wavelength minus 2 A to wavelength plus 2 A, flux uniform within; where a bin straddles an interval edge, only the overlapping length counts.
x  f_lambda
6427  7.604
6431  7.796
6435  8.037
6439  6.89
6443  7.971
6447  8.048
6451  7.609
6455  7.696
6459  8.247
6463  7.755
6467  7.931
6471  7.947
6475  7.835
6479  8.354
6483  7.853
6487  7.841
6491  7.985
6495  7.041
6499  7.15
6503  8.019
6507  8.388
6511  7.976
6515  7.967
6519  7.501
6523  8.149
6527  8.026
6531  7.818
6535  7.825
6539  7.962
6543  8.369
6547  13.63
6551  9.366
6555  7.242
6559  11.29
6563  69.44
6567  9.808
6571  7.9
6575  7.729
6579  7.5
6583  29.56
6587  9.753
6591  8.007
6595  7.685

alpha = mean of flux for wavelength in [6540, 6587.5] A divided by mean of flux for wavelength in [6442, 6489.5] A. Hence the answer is 2.02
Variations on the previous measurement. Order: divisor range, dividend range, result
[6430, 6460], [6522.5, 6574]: 1.76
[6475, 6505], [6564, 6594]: 1.71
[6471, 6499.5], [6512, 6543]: 1.02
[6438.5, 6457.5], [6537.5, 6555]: 1.24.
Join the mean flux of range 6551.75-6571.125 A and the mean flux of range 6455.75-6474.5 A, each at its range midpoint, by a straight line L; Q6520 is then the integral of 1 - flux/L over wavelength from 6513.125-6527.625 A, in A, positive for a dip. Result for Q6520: 7.3 A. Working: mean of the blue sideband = 7.94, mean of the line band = 7.9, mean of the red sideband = 21.7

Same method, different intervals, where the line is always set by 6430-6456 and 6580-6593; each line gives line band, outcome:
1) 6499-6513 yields 3.81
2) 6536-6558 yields 6.32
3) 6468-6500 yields 6.61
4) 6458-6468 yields 0.91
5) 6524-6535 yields 3.85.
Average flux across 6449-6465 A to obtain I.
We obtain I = 7.83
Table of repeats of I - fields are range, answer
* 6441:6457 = 7.83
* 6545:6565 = 22.2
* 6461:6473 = 7.88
